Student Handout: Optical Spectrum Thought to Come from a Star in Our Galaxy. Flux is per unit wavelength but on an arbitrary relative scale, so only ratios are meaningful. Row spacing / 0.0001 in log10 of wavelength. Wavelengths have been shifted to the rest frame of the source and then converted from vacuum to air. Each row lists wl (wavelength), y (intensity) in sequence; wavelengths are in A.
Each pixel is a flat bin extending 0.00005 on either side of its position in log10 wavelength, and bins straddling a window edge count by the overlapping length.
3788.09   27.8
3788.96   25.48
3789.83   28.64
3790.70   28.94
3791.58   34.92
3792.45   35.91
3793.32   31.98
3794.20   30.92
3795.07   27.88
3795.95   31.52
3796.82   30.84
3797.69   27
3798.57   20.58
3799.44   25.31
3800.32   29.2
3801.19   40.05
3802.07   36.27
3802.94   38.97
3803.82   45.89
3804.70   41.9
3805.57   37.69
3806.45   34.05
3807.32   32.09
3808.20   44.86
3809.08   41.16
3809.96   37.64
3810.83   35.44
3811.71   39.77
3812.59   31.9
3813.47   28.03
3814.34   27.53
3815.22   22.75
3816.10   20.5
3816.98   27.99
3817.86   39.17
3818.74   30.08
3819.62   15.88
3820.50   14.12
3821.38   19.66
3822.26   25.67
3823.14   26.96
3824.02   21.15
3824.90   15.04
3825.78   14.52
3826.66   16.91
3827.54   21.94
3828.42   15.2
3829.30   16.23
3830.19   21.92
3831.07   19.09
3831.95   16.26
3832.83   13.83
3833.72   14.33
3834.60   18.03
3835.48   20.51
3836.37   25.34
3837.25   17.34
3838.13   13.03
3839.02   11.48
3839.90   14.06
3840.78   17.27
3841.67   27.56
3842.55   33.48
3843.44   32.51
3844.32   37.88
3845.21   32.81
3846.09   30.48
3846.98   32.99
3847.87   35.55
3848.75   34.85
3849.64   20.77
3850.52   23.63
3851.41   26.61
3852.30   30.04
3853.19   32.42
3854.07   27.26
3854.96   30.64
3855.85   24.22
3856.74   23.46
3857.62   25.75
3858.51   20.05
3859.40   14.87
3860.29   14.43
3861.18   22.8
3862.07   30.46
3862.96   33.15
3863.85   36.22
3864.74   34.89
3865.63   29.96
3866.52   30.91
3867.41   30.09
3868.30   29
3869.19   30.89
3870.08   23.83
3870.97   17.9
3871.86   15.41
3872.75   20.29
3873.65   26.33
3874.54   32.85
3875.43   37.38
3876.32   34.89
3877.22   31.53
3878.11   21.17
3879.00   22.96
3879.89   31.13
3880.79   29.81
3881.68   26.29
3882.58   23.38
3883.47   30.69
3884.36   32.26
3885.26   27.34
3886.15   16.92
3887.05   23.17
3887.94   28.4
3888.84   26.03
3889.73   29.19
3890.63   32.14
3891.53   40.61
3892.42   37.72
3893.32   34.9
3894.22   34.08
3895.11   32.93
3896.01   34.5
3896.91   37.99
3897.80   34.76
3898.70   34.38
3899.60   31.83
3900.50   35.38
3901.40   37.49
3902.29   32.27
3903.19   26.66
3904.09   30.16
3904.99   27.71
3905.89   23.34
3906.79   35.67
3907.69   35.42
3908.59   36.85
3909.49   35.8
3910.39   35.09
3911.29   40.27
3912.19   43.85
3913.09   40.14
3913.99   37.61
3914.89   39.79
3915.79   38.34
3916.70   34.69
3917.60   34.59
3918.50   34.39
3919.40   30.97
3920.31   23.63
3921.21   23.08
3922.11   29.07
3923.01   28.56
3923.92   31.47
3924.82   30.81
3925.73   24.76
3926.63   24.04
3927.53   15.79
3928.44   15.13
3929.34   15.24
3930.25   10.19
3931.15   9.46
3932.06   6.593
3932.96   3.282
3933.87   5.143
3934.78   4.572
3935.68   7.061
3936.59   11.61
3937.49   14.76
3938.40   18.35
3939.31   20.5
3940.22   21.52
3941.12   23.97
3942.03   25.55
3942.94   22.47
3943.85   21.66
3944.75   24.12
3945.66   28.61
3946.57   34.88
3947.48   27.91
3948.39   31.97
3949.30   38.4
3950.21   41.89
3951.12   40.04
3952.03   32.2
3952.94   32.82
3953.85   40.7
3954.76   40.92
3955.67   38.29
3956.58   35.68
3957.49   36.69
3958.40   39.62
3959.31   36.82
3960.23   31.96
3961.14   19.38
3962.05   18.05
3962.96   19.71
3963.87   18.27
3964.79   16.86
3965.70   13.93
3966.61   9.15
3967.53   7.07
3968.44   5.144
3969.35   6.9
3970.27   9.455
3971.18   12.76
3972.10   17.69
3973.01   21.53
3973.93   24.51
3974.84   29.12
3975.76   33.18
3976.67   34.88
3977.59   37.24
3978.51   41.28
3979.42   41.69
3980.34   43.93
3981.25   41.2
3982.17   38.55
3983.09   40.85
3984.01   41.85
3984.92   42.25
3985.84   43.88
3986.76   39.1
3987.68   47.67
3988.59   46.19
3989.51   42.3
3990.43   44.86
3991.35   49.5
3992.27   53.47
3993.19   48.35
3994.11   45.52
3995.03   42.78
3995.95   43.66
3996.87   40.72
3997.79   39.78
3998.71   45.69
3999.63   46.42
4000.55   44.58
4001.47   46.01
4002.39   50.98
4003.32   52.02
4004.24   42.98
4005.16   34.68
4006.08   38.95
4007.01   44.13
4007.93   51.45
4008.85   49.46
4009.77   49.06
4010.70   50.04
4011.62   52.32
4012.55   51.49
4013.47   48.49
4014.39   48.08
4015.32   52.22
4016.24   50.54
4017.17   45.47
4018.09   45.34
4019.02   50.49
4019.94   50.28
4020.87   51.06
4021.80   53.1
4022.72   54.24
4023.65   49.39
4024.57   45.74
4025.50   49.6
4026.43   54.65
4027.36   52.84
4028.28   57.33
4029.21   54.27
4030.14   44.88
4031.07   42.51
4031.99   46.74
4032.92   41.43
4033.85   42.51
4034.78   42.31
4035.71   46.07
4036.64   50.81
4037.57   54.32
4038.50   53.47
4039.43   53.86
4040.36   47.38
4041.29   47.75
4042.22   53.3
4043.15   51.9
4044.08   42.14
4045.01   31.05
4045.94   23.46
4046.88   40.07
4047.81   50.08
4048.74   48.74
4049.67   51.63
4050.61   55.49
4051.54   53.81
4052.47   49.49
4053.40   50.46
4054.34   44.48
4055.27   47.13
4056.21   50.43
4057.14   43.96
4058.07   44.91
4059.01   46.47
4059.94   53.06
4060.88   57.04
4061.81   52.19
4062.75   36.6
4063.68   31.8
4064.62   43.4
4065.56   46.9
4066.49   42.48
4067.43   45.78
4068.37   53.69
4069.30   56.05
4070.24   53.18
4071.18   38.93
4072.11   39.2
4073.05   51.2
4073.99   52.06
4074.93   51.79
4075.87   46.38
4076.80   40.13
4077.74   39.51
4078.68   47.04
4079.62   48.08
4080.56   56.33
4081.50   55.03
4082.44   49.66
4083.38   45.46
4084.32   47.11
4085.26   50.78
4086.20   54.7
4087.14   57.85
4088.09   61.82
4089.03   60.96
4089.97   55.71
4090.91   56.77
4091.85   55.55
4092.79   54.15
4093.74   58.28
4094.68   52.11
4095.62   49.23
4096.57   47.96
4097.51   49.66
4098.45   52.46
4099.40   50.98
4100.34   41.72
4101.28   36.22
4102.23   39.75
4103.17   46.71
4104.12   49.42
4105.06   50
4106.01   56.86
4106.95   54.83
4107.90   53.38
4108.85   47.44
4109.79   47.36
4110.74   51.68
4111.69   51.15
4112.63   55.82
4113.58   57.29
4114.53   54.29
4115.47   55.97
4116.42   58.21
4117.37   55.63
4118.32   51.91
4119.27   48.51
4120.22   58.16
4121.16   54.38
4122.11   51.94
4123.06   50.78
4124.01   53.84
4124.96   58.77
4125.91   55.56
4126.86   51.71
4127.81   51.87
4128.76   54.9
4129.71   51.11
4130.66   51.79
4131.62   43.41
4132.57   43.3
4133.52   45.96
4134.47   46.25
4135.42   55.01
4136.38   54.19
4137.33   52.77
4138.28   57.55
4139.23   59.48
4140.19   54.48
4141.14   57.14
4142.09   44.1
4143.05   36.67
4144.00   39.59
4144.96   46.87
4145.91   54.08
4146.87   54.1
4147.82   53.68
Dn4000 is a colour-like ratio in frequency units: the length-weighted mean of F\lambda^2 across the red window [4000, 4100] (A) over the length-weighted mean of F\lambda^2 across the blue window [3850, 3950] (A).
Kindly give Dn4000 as 1.92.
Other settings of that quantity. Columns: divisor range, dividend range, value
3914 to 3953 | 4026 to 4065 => 2.07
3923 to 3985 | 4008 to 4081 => 2.00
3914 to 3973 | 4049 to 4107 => 2.23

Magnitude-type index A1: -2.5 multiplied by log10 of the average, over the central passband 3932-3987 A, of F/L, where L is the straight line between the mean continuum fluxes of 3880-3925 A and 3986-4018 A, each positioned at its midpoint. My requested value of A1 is 0.47 mag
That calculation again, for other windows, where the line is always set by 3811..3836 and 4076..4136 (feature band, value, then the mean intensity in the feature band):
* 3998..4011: -0.13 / 46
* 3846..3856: -0.17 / 29.2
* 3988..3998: -0.15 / 45.4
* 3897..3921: -0.11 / 34.2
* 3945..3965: 0.12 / 32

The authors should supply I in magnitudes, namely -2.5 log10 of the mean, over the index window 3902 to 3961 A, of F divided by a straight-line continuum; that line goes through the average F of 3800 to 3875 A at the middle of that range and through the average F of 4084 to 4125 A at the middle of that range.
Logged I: 0.27 mag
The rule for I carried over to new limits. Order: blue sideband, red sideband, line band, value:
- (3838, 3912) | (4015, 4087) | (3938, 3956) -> 0.21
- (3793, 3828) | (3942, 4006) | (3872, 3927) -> 0.02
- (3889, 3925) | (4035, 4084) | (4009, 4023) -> -0.15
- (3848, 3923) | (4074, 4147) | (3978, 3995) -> -0.11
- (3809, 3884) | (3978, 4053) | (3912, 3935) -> 0.39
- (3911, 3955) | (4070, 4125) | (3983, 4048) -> -0.21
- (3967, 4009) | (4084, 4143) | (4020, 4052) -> -0.12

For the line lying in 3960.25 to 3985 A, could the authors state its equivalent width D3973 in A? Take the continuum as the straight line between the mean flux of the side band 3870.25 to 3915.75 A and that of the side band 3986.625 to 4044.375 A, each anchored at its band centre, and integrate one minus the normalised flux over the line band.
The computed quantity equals 10.0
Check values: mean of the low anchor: 31.3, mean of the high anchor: 47.8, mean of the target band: 25.3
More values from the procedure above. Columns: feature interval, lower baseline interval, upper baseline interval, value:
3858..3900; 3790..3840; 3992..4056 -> 5.55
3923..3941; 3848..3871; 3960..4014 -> 9.22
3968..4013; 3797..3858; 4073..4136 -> 1.95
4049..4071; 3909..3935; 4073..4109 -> -0.99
